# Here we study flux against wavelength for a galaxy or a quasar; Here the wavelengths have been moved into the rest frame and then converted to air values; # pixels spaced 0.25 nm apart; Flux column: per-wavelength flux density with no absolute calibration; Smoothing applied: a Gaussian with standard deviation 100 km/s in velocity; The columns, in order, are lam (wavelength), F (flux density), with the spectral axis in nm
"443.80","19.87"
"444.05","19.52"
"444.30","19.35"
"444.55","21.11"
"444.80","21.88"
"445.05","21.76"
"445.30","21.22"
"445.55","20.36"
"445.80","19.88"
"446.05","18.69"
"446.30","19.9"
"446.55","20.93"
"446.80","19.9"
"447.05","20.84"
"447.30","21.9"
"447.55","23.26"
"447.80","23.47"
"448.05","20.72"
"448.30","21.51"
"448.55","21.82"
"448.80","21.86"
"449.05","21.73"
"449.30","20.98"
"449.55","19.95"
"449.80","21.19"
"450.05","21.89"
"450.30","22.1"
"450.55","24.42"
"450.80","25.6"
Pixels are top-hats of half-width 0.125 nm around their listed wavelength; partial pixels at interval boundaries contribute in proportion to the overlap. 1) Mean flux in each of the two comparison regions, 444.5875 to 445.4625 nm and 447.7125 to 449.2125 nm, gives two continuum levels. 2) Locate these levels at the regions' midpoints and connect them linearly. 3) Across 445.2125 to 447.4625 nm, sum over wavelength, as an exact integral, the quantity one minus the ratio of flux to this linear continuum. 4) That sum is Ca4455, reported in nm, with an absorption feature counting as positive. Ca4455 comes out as 0.12 nm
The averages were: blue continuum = 21.5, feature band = 20.4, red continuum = 21.8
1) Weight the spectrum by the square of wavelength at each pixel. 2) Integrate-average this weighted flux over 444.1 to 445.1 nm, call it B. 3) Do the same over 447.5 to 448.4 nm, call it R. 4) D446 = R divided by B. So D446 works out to 1.1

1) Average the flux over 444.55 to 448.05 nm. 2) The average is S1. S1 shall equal 21.1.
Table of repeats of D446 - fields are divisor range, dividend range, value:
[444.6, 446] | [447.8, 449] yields 1.05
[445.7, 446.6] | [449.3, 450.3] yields 1.09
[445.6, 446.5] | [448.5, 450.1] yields 1.10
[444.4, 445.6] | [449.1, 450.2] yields 1.01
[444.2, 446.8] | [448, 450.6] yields 1.07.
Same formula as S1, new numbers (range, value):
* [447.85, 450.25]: 21.4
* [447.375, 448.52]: 22.2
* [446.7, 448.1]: 21.8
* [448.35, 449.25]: 21.7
